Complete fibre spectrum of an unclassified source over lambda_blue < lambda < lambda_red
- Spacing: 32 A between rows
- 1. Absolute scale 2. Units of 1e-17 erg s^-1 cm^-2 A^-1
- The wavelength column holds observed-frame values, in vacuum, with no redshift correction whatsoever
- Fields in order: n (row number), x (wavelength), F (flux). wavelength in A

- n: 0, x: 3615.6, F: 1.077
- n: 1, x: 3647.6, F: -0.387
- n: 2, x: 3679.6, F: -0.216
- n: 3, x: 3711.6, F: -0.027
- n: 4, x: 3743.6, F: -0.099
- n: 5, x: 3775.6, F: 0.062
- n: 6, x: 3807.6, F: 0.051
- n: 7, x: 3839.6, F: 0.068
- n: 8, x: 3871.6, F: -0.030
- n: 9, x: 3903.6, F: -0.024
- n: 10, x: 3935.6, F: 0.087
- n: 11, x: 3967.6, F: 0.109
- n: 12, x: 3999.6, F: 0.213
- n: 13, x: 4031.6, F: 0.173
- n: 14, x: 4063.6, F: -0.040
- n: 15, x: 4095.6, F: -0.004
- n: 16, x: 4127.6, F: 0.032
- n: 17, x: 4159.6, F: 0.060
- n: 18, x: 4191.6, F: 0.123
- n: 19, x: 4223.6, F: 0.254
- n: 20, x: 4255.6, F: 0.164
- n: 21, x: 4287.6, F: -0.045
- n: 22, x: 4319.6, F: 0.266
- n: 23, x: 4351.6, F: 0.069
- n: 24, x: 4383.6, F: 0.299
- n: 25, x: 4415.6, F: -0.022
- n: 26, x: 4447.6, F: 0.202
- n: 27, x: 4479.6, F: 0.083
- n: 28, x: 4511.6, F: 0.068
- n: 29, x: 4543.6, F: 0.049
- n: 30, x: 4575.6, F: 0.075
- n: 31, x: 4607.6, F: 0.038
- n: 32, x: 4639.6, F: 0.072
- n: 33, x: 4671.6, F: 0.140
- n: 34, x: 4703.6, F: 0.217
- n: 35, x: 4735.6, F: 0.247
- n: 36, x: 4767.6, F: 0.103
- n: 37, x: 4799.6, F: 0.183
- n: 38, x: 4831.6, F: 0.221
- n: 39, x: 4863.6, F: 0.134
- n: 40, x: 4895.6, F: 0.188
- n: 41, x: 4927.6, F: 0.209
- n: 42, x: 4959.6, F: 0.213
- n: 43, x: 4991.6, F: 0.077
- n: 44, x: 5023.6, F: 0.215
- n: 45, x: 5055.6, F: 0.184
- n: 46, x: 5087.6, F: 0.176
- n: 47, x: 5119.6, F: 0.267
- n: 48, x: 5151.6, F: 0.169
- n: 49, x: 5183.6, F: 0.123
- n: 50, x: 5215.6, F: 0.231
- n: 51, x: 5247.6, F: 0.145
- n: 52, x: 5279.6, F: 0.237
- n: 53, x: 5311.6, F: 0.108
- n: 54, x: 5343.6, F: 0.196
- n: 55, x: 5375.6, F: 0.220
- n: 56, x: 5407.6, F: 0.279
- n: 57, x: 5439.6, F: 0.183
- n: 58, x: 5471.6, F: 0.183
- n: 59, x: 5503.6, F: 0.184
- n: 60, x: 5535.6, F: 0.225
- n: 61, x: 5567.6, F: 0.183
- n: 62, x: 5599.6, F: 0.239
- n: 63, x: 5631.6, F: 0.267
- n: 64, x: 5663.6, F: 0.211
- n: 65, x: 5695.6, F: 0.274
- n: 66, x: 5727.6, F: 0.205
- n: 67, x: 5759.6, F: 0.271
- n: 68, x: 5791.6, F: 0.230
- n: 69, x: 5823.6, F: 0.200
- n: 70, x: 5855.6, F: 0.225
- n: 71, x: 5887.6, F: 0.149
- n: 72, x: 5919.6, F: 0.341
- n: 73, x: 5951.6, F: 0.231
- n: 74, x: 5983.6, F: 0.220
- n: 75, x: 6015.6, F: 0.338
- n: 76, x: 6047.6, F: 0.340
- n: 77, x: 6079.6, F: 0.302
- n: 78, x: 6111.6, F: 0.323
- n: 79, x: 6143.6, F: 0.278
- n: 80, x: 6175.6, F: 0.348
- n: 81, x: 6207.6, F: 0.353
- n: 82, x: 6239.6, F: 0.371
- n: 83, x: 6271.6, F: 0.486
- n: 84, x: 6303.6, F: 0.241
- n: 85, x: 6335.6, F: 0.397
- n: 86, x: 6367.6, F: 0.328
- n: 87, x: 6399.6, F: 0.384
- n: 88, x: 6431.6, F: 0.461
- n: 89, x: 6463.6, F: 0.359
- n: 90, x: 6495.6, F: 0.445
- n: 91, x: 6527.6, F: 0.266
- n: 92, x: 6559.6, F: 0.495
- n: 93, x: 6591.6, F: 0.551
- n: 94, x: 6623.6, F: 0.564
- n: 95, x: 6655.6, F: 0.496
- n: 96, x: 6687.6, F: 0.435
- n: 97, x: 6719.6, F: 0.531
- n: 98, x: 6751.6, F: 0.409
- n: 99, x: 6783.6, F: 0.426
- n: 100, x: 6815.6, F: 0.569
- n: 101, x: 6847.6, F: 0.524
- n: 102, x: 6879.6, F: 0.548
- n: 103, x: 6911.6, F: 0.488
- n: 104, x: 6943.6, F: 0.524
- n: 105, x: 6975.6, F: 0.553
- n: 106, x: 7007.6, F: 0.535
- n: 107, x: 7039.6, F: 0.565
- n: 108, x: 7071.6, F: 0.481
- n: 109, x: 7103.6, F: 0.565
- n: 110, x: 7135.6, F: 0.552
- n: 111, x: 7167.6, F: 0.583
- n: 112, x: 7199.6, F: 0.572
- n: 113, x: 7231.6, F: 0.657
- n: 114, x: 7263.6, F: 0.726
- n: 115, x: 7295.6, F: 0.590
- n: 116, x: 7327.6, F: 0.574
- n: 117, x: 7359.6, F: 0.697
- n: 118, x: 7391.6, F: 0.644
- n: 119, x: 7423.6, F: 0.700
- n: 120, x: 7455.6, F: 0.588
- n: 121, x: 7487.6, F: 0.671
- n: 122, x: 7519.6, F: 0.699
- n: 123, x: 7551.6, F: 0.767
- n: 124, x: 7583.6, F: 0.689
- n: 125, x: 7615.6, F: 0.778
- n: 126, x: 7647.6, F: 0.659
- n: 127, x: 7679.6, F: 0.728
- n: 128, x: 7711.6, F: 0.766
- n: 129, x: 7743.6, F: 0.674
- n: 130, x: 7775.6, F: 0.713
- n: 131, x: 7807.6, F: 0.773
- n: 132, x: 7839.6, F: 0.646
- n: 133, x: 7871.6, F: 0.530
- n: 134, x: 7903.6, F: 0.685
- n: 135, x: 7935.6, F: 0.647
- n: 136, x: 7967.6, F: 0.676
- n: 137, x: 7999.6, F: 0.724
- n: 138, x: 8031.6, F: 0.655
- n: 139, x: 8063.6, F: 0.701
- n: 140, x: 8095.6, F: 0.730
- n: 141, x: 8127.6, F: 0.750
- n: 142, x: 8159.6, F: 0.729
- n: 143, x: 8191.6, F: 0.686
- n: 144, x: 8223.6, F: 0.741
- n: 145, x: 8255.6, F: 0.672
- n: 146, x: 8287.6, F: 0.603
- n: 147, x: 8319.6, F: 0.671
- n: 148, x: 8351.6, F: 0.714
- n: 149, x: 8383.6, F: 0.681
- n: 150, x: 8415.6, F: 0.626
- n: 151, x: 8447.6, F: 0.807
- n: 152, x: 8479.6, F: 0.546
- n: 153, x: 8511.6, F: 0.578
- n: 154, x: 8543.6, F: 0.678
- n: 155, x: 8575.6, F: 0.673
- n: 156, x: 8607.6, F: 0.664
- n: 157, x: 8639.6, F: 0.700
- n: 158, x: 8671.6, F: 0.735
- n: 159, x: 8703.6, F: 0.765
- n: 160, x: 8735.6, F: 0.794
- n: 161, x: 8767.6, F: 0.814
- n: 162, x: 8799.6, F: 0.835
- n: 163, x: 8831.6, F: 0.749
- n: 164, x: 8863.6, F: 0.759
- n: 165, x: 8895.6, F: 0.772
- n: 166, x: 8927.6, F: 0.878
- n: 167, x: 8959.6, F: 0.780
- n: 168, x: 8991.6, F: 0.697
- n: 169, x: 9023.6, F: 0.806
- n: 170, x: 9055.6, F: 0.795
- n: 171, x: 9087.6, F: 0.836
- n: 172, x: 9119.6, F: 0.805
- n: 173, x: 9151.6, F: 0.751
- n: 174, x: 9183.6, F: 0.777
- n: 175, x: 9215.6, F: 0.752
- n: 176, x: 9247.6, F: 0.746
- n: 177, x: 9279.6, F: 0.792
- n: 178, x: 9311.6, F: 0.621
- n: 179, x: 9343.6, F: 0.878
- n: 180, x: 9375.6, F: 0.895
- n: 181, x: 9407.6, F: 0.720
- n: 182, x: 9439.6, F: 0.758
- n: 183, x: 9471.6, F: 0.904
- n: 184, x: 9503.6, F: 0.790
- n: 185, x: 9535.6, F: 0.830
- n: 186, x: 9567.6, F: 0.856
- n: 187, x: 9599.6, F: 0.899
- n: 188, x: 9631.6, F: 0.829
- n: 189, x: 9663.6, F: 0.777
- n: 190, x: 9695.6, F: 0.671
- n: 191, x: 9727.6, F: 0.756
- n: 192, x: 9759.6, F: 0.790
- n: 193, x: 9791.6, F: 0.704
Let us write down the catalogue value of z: 0.643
